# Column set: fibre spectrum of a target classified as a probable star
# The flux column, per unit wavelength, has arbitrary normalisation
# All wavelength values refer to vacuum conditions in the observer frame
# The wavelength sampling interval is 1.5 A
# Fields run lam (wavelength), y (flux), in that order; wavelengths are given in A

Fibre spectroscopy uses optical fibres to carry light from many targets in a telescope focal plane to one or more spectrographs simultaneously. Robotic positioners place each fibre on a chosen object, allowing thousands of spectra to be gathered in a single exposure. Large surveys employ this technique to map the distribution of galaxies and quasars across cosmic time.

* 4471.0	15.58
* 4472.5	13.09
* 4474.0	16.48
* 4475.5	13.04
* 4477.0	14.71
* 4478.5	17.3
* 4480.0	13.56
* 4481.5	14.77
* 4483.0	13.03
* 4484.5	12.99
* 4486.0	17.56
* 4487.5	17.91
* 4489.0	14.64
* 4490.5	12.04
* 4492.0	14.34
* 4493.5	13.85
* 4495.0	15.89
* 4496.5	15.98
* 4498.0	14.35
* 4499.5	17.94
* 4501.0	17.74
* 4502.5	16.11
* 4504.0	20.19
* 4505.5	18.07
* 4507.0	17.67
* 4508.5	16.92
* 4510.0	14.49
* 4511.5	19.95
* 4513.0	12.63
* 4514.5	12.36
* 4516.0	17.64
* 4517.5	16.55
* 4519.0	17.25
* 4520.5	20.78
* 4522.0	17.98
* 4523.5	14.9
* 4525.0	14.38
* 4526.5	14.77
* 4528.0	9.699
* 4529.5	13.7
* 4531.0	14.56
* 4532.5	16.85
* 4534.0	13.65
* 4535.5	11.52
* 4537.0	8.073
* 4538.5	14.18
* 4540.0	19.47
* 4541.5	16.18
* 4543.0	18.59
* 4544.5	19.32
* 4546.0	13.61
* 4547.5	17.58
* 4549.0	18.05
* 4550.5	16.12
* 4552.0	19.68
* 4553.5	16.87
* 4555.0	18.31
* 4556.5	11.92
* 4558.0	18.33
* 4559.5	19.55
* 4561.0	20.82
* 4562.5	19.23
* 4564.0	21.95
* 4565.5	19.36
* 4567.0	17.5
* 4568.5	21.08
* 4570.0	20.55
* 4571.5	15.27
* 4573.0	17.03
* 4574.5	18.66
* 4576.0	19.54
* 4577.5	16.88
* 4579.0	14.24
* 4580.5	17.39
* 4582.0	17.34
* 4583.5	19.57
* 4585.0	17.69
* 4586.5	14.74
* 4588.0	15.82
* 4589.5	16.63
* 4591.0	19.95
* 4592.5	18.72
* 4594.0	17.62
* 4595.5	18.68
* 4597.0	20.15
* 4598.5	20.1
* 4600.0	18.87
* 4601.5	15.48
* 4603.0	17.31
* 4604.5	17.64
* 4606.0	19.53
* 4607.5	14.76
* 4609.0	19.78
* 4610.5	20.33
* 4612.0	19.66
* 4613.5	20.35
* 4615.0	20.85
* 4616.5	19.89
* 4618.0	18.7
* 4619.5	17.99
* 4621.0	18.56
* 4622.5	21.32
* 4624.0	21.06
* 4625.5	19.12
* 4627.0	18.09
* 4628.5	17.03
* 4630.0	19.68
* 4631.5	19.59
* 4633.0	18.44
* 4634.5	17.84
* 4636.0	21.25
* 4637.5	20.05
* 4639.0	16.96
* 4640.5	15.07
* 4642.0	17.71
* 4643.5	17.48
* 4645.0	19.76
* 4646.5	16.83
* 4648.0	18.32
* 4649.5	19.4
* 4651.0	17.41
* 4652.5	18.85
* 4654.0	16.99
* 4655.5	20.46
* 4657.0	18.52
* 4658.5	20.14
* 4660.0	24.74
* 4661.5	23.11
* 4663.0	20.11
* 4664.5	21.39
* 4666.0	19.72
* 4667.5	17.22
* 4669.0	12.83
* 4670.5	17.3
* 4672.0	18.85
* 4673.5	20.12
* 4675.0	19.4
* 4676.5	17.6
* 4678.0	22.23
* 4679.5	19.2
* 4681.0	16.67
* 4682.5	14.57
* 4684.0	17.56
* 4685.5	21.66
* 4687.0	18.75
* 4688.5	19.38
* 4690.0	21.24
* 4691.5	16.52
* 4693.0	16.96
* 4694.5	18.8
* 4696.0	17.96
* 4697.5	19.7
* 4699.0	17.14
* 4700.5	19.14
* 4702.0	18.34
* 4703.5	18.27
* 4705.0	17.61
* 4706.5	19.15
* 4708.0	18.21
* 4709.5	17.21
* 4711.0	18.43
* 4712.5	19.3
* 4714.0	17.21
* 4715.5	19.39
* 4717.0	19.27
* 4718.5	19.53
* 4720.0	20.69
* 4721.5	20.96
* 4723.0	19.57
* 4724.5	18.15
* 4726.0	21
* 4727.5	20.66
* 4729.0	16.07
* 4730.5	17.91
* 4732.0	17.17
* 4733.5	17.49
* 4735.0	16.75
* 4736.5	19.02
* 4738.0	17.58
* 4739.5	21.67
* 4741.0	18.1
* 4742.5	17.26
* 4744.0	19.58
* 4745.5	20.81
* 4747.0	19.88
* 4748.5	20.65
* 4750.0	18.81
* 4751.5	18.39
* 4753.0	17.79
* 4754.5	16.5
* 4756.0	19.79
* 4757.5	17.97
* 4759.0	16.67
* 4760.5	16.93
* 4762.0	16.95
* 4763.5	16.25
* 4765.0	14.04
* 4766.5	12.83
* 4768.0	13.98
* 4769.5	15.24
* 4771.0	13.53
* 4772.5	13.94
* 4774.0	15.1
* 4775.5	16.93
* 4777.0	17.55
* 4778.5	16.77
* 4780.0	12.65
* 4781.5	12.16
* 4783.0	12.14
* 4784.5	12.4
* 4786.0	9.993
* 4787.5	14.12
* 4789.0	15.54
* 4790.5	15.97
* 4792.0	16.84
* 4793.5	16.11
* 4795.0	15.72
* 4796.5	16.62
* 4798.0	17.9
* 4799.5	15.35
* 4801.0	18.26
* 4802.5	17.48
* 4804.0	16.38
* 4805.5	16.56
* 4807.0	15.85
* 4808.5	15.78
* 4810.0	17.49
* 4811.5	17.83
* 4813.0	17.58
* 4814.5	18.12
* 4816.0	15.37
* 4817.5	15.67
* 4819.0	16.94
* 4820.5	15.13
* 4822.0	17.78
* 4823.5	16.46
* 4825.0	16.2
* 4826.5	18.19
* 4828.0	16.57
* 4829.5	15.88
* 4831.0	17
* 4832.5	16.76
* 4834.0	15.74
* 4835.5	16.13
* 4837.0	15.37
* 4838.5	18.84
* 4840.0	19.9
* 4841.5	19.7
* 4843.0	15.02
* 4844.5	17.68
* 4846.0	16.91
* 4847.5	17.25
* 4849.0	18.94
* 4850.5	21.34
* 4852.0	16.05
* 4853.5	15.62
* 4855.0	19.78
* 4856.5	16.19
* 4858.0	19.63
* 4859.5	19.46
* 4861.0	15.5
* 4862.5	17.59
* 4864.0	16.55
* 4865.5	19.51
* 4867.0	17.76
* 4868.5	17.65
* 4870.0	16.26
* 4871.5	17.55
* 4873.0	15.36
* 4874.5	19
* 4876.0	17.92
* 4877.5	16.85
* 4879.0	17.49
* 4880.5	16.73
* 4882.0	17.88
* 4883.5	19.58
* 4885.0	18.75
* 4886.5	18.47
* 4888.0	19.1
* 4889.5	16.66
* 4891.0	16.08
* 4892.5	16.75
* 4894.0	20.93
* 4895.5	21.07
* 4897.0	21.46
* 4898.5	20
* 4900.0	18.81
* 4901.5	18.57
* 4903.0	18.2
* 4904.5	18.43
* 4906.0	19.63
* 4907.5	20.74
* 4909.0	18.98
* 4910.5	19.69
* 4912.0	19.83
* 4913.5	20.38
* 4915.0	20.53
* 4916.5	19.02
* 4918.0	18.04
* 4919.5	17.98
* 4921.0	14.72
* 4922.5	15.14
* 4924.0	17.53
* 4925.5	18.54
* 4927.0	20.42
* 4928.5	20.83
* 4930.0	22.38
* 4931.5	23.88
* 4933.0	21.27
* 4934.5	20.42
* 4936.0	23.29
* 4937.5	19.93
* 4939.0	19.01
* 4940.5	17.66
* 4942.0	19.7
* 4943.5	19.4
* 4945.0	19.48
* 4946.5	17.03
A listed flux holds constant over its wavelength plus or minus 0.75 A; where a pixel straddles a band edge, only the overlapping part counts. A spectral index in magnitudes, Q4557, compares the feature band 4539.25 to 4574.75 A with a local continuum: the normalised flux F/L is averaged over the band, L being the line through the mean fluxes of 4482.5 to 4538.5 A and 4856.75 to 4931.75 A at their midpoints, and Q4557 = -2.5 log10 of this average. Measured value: -0.15 mag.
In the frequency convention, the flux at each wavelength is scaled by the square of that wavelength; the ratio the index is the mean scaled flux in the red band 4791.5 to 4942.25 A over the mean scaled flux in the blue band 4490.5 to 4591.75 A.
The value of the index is 1.2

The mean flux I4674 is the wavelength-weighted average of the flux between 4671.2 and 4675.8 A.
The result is 19.4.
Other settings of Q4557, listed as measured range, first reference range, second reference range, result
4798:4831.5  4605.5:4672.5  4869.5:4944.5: 0.13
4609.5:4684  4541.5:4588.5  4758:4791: -0.15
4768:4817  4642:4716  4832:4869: 0.16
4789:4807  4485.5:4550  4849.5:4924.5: 0.07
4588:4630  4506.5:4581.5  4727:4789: -0.13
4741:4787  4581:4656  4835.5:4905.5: 0.13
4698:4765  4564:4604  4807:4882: -0.05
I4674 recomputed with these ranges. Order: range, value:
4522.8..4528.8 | 13.4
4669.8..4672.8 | 18.1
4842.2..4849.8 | 17.2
